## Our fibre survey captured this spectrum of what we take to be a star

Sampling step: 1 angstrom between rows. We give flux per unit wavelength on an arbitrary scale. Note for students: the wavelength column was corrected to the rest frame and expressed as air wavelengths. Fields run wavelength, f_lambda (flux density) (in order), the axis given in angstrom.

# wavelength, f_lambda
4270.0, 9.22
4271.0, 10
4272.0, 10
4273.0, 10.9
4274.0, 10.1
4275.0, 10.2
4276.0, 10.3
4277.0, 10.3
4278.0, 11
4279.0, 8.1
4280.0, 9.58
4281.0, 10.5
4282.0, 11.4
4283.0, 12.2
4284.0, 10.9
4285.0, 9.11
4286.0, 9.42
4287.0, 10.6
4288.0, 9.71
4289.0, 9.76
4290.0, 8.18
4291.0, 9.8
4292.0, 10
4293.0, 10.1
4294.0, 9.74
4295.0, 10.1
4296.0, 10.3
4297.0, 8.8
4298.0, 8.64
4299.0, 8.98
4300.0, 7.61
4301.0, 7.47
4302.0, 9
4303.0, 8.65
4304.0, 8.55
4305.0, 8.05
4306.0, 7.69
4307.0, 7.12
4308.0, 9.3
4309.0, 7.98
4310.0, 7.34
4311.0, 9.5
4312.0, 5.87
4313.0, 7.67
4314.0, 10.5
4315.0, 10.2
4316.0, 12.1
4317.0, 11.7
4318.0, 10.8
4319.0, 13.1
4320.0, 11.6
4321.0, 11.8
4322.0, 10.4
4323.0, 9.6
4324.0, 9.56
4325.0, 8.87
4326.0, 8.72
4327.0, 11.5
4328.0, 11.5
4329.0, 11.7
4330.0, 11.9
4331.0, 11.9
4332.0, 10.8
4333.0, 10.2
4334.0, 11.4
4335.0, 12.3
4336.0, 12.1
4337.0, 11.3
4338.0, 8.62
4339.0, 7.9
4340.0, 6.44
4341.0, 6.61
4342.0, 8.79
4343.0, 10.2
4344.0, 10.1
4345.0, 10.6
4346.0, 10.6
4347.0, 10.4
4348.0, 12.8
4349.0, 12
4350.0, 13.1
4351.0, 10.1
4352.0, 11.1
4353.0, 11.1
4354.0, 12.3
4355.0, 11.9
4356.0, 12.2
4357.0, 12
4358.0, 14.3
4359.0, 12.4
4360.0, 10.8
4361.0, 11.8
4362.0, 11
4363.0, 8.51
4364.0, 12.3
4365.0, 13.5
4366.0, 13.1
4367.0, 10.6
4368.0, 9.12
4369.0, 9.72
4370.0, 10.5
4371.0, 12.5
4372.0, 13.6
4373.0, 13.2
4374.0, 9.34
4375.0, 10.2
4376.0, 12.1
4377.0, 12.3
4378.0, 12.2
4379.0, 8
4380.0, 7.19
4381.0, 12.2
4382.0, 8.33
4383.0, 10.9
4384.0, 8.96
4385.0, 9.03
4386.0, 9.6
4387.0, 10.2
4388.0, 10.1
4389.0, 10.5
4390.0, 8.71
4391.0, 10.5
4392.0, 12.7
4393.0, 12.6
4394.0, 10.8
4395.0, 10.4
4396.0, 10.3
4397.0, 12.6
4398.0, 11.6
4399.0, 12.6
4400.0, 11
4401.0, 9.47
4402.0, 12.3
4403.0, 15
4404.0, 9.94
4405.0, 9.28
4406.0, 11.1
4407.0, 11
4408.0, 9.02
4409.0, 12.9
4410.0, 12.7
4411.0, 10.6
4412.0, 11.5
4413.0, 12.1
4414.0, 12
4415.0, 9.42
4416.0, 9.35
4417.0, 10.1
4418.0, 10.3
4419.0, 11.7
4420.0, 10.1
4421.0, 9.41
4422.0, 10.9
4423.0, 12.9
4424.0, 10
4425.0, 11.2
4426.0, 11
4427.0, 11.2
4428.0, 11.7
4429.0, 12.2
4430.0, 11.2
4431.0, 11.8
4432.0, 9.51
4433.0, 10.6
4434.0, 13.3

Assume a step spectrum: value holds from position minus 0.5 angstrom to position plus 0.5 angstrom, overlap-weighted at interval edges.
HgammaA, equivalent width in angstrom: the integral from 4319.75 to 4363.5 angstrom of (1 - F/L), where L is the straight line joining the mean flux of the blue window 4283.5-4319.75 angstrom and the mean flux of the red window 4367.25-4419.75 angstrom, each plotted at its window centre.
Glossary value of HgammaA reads -3.58 angstrom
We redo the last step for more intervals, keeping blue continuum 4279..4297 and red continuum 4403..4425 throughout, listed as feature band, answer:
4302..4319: 1.8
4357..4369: -1.1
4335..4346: 1.0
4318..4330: -0.7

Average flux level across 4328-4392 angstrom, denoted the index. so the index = 10.8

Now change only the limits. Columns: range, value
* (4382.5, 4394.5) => 10.4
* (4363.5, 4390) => 10.7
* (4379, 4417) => 10.7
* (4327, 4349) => 10.5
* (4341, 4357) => 11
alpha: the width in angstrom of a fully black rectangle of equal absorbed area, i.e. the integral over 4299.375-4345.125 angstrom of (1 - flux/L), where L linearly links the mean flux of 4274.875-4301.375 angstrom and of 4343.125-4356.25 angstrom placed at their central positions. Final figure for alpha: 4.1 angstrom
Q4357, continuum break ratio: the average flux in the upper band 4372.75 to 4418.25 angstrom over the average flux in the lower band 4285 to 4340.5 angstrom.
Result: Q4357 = 1.11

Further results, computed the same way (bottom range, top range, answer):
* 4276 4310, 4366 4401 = 1.15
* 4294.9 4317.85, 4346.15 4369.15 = 1.31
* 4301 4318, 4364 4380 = 1.27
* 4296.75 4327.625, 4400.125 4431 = 1.19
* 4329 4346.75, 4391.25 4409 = 1.11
